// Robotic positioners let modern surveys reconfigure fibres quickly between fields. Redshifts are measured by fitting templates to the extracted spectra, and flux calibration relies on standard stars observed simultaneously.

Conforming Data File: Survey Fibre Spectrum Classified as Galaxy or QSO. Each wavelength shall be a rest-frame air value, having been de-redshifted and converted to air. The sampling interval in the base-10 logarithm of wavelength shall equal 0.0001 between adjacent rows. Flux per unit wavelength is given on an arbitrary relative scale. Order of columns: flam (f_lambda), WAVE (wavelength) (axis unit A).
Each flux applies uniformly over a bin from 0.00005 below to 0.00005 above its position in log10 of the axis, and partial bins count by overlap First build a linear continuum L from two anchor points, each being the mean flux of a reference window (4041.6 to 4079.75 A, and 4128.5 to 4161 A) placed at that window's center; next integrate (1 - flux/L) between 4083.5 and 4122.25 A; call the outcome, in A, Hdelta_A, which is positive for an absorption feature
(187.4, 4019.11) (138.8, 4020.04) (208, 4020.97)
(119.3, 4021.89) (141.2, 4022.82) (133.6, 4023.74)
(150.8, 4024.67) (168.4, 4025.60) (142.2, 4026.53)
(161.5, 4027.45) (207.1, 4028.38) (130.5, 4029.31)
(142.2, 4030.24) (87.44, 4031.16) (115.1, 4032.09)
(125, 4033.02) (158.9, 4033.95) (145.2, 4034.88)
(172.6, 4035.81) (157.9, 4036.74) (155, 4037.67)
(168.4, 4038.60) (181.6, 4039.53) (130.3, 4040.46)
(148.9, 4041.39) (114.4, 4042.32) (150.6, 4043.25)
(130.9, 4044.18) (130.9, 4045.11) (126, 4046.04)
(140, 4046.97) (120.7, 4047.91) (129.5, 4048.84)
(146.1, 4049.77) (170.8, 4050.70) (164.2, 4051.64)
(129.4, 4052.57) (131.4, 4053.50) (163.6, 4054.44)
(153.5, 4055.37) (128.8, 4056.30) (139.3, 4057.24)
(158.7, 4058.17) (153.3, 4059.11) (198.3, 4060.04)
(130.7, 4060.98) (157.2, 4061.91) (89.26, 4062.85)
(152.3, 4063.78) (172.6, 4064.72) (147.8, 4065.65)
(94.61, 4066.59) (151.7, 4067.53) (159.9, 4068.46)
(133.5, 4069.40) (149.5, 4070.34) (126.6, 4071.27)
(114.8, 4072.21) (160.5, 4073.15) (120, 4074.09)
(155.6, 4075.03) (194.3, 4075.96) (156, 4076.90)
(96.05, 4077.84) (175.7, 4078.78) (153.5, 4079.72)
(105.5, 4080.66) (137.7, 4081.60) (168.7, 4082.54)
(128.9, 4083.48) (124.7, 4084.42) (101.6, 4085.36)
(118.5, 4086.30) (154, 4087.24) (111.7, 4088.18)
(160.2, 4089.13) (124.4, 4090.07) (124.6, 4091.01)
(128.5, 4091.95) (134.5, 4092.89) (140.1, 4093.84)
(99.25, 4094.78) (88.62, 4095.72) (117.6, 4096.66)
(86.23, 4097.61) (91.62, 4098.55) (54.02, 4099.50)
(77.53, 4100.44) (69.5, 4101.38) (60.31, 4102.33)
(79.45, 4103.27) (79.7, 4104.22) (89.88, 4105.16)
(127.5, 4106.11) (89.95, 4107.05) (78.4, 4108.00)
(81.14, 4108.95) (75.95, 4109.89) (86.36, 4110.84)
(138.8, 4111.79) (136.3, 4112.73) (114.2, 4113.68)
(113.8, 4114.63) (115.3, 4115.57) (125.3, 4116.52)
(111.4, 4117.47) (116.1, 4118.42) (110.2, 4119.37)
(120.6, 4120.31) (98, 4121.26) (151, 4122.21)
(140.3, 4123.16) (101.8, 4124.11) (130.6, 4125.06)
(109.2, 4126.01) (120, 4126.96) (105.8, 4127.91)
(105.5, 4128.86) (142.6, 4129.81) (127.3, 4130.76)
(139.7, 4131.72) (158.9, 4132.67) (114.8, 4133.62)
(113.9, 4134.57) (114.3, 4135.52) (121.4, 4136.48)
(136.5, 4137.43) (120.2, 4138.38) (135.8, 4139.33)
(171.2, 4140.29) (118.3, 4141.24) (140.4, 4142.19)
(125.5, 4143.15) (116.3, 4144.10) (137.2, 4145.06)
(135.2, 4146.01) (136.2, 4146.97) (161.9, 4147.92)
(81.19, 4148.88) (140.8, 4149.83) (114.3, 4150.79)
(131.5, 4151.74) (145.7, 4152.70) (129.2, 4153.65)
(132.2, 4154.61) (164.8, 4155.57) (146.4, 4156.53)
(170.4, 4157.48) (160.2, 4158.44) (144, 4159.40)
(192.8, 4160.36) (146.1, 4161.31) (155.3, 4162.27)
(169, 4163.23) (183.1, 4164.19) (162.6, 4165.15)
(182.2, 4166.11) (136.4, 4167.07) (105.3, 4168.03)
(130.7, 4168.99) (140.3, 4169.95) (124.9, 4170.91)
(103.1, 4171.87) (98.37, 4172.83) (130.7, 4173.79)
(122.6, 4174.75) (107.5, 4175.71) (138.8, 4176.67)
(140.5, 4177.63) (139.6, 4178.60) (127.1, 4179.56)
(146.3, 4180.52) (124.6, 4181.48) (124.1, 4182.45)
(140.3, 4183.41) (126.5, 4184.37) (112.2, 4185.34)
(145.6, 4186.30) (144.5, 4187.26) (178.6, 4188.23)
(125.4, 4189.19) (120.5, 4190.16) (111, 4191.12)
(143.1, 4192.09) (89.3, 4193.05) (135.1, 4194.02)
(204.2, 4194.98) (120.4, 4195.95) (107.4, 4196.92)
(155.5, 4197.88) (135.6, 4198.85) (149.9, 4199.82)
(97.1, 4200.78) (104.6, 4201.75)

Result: 9.0 A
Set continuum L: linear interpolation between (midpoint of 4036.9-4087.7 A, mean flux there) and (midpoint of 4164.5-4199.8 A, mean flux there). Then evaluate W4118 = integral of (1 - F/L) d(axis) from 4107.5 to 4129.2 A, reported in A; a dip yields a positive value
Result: 4.0 A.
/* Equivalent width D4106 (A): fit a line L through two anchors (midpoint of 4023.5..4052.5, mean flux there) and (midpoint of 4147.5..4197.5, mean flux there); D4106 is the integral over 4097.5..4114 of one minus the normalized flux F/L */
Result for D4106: 6.0 A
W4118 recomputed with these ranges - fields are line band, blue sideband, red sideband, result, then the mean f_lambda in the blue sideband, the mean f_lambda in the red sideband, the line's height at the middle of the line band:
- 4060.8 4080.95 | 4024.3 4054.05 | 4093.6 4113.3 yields -3.8 A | 145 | 92.3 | 119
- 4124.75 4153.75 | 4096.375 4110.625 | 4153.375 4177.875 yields -2.7 A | 83.5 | 143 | 118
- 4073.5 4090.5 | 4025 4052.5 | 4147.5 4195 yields 0.5 A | 145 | 138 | 143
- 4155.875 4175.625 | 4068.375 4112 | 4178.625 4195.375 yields -2.1 A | 117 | 135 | 131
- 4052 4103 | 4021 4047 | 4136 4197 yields 4.4 A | 145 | 137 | 143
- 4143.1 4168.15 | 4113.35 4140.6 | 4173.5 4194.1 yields -3.6 A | 123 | 131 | 127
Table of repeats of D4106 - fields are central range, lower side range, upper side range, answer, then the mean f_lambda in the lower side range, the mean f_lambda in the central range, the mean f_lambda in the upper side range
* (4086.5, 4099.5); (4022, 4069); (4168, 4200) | 2.1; 145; 118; 131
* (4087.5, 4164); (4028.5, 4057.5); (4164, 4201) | 8.4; 142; 122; 134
